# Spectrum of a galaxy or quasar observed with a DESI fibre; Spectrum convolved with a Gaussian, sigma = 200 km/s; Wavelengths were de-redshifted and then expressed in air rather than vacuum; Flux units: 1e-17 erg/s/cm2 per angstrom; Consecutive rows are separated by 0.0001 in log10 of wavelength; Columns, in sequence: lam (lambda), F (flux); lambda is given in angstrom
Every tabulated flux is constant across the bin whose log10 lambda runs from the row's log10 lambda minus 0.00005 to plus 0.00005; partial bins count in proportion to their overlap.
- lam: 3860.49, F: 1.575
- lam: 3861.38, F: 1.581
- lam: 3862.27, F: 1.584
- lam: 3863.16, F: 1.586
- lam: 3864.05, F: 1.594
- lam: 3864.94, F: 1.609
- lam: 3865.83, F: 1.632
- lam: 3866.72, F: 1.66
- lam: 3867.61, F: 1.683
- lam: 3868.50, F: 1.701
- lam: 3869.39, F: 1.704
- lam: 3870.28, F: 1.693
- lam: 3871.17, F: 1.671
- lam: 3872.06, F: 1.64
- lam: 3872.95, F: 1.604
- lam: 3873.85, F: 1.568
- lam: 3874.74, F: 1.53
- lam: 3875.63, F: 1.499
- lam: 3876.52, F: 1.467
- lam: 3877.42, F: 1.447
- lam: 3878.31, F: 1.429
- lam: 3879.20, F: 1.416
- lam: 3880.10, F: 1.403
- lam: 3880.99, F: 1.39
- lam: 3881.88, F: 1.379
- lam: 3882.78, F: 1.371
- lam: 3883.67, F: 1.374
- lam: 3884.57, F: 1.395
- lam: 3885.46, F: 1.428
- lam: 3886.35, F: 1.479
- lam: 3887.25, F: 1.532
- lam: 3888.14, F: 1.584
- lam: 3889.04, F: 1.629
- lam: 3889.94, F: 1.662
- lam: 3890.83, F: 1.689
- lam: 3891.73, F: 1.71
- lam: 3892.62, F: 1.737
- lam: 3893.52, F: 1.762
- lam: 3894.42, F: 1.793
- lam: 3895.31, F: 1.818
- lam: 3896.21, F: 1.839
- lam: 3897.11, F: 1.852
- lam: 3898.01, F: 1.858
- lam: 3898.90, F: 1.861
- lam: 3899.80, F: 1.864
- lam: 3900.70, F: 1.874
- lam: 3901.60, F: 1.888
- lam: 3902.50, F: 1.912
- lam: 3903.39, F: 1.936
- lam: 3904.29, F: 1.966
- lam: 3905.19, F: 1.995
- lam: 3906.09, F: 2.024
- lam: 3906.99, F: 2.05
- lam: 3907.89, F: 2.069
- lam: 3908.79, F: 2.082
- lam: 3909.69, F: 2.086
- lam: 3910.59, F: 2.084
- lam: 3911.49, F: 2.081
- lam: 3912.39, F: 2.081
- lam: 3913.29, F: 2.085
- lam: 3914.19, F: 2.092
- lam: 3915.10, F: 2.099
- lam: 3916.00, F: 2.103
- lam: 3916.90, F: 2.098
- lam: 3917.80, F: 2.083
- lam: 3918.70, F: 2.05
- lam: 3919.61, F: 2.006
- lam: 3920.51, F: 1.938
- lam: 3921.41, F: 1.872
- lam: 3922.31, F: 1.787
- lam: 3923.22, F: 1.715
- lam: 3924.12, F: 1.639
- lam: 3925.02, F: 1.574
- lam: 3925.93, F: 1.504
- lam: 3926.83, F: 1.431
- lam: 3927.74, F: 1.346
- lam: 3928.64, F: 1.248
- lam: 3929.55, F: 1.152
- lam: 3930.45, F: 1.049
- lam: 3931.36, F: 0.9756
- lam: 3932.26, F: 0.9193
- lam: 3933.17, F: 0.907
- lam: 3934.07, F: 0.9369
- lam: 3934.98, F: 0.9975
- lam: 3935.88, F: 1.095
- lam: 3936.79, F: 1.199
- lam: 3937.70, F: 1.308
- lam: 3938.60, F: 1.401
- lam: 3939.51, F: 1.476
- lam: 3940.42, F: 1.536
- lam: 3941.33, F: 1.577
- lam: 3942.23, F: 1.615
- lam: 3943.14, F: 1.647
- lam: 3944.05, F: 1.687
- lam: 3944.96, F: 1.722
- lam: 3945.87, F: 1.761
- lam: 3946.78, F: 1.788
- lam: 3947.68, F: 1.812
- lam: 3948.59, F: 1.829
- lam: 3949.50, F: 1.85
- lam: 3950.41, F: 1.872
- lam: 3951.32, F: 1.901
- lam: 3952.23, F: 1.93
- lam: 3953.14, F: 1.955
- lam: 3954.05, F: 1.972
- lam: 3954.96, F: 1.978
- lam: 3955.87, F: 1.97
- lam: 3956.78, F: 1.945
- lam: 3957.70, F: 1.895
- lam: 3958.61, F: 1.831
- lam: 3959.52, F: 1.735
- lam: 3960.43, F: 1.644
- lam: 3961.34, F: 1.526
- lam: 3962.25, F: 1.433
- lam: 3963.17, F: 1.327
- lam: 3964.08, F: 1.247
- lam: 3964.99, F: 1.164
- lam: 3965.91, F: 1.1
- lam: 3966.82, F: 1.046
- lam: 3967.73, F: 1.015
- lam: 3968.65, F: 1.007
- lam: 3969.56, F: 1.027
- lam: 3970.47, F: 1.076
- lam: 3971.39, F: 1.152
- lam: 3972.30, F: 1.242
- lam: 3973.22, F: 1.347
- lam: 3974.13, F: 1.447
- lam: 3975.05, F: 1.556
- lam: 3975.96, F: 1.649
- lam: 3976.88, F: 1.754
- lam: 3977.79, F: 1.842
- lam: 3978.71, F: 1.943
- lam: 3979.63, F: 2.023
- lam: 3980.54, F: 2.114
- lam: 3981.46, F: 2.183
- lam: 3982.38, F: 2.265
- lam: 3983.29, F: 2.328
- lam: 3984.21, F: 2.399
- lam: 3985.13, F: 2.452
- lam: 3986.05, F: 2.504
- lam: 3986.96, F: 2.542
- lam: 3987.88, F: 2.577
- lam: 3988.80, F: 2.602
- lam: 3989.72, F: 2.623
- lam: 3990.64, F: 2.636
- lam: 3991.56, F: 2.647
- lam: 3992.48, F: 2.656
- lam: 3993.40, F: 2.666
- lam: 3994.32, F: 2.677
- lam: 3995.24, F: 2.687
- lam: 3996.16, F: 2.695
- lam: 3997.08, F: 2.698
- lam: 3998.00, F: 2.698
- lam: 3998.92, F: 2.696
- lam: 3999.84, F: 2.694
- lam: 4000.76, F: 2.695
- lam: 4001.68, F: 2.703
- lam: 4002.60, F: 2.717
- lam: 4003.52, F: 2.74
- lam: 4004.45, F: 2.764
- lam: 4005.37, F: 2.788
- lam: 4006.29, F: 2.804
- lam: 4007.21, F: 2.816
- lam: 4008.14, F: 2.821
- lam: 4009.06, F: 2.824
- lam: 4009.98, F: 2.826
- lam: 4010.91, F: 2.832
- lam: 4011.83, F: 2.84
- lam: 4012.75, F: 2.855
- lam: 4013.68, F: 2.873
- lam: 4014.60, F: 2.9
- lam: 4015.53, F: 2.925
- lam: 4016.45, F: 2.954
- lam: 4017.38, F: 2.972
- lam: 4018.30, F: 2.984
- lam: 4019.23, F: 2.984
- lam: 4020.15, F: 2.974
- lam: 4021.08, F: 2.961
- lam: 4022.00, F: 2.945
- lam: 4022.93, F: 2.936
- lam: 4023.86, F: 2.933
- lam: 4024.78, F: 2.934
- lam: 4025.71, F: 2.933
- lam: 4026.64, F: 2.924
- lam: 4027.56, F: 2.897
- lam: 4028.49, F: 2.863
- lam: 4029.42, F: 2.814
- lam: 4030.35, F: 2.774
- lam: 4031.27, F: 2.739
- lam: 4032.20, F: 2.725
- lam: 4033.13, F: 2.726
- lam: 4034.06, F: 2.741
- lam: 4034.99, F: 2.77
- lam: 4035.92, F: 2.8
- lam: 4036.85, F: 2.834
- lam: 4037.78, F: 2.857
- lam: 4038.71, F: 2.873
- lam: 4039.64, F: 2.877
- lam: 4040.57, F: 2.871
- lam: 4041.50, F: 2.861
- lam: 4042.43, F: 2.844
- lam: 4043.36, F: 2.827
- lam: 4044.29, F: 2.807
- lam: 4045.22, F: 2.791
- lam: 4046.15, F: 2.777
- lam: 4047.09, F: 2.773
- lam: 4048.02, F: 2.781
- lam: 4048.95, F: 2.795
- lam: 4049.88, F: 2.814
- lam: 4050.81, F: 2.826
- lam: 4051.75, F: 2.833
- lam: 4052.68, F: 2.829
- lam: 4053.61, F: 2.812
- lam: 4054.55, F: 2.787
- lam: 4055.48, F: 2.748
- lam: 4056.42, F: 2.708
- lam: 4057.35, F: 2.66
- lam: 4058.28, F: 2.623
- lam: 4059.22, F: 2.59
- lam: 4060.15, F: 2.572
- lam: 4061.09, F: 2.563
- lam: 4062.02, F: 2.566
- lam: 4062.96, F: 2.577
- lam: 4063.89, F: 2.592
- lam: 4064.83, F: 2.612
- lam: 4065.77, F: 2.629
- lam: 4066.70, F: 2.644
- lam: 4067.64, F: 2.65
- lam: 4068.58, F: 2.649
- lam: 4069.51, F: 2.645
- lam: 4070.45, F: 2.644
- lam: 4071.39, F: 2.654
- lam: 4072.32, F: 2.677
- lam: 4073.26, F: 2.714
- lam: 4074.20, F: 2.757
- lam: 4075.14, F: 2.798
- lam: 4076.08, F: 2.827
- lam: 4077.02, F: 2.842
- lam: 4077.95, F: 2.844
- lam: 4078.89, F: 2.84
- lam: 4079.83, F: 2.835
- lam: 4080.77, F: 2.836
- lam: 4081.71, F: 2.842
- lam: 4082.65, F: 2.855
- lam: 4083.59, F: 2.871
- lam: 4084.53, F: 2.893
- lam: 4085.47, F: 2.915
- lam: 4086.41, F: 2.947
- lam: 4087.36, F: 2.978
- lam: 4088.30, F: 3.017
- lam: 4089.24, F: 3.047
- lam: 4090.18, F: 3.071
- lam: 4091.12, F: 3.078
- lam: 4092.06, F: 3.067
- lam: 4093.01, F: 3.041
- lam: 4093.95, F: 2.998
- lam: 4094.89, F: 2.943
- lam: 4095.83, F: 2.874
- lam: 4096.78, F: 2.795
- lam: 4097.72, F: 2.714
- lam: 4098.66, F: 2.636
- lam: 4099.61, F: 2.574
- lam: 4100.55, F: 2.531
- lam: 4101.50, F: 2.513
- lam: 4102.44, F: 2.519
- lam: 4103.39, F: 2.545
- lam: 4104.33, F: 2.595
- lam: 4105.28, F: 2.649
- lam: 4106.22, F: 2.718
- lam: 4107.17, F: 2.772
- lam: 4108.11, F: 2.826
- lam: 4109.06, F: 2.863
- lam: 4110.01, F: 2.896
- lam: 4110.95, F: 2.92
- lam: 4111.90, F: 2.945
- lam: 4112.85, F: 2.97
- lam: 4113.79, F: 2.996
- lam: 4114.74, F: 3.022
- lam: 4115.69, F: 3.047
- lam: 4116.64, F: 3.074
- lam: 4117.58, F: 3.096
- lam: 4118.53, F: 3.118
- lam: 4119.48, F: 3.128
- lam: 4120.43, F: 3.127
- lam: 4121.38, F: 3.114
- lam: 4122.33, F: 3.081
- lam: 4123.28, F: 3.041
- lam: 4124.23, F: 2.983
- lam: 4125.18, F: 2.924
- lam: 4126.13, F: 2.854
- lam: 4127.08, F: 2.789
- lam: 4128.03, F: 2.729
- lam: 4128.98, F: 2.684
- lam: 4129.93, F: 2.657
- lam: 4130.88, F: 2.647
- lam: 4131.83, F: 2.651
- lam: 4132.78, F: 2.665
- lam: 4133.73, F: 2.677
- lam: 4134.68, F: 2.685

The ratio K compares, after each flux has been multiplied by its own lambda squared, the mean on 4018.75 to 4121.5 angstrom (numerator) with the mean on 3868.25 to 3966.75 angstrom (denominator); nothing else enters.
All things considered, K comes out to 1.83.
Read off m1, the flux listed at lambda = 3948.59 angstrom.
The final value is 1.829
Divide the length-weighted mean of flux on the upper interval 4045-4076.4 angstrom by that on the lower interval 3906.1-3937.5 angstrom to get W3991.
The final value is 1.6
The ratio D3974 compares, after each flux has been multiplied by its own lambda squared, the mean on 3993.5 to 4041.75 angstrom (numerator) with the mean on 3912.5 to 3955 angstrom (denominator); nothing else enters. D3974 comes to 1.81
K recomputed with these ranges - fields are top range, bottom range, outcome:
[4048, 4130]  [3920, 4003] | 1.66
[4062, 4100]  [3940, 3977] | 1.90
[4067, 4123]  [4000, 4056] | 1.04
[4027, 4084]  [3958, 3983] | 1.90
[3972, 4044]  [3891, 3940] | 1.62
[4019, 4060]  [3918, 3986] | 1.84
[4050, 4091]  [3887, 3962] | 1.72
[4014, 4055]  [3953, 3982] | 1.89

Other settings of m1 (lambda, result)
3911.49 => 2.081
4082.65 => 2.855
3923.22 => 1.715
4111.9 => 2.945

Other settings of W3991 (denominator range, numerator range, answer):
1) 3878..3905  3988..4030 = 1.68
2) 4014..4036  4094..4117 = 0.97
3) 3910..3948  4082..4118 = 1.78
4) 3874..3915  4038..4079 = 1.57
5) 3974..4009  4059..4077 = 1.08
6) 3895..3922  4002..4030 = 1.45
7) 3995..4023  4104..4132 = 1.03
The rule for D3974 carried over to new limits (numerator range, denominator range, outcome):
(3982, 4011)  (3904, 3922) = 1.36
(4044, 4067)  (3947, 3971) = 1.80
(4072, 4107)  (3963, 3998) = 1.51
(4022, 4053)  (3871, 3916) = 1.74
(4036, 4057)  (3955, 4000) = 1.49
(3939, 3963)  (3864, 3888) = 1.19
